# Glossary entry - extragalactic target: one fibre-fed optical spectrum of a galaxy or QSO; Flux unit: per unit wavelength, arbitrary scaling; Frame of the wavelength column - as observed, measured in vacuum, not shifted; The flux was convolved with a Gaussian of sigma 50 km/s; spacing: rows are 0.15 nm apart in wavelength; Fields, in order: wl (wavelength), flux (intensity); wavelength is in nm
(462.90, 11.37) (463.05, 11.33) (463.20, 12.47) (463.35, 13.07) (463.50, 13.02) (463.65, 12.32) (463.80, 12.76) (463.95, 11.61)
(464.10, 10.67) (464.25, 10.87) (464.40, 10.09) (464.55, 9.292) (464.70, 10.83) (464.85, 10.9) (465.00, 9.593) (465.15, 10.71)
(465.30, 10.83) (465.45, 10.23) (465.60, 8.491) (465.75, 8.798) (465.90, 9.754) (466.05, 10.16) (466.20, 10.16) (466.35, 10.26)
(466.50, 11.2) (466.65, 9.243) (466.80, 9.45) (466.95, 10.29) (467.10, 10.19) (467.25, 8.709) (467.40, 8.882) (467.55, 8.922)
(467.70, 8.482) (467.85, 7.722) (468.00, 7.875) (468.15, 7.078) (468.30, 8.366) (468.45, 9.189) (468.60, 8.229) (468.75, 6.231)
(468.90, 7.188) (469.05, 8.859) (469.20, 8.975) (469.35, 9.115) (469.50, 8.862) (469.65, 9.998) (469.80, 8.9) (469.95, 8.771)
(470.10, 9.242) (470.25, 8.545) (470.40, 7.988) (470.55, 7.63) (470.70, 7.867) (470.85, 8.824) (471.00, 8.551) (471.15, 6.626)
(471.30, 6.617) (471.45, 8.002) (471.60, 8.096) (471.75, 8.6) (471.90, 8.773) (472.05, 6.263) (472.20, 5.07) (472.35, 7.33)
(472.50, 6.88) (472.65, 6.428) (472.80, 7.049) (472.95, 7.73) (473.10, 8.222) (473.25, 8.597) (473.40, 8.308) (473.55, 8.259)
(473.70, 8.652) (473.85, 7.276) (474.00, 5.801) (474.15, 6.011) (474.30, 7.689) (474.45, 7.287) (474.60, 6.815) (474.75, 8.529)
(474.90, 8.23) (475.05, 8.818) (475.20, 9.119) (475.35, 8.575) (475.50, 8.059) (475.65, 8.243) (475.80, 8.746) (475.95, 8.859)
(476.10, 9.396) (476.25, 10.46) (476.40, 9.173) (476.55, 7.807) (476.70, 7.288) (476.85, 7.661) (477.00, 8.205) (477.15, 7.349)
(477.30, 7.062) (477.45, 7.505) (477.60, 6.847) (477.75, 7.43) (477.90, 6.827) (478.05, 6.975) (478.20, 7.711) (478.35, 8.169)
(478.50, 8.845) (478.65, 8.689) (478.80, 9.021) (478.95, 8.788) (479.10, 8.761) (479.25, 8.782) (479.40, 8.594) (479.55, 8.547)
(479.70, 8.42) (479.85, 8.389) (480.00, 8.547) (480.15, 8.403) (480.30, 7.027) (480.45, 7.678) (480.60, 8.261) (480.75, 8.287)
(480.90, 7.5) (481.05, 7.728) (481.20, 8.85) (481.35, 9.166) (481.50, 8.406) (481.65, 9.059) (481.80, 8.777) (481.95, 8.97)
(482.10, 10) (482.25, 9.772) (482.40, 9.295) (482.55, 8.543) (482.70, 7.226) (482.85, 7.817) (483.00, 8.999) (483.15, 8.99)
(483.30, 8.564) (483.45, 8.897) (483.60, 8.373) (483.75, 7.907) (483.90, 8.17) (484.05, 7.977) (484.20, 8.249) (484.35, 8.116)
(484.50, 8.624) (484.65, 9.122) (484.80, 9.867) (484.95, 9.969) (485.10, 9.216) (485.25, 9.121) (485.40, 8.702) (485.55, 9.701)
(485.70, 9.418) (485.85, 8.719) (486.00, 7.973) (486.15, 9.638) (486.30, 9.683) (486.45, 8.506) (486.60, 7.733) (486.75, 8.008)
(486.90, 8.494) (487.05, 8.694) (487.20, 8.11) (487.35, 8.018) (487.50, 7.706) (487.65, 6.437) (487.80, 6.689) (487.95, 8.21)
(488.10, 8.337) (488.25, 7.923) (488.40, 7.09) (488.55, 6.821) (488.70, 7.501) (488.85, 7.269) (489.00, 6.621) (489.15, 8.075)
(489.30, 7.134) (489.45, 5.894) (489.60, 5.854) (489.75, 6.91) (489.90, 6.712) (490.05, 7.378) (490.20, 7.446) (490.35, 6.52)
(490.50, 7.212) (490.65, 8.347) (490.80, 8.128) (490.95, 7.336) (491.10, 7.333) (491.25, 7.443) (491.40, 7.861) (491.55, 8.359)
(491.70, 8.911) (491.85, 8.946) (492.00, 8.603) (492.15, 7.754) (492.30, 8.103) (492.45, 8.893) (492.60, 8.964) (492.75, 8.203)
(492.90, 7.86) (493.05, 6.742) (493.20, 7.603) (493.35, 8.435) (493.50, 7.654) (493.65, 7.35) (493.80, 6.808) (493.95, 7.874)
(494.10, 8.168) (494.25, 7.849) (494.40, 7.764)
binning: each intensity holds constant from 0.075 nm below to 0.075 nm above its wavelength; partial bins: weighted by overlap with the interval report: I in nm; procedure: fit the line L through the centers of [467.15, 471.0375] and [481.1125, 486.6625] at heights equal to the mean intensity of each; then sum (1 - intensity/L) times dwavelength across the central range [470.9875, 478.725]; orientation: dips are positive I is 0.71 nm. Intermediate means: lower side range 8.43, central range 7.79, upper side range 8.81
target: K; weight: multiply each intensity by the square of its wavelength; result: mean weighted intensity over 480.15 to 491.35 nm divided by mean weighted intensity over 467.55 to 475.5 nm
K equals 1.09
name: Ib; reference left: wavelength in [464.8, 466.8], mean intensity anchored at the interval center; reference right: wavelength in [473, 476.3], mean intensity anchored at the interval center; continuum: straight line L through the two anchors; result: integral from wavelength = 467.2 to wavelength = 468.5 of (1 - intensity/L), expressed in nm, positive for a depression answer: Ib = 0.168 nm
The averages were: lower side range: 9.99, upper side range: 8.16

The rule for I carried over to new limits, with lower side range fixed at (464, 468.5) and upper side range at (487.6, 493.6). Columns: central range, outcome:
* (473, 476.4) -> 0.26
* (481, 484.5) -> -0.16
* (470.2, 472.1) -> 0.27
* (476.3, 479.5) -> 0.23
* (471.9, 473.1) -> 0.29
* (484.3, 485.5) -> -0.16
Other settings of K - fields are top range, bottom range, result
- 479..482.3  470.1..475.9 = 1.14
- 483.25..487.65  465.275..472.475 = 1.08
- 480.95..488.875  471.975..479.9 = 1.11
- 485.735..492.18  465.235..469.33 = 0.94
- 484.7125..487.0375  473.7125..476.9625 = 1.16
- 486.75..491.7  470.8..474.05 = 1.06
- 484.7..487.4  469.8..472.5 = 1.21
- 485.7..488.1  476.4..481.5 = 1.05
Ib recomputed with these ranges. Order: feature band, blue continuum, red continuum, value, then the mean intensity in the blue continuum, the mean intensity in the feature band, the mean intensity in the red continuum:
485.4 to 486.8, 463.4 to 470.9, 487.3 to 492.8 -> -0.162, 9.46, 8.83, 7.59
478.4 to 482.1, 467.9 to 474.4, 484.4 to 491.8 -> -0.270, 7.87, 8.51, 7.98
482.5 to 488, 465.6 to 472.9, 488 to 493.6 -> -0.464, 8.42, 8.49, 7.63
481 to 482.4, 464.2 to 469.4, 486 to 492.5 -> -0.128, 9.28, 9.01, 7.73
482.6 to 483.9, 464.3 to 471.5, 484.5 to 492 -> -0.016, 8.98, 8.34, 7.99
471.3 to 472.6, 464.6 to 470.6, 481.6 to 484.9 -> 0.245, 9.13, 7.31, 8.7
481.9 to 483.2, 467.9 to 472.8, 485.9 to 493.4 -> -0.167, 7.95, 8.84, 7.77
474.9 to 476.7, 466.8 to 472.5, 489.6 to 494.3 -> -0.143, 8.24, 8.75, 7.77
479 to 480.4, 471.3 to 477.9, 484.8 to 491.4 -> -0.098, 7.8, 8.38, 7.88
